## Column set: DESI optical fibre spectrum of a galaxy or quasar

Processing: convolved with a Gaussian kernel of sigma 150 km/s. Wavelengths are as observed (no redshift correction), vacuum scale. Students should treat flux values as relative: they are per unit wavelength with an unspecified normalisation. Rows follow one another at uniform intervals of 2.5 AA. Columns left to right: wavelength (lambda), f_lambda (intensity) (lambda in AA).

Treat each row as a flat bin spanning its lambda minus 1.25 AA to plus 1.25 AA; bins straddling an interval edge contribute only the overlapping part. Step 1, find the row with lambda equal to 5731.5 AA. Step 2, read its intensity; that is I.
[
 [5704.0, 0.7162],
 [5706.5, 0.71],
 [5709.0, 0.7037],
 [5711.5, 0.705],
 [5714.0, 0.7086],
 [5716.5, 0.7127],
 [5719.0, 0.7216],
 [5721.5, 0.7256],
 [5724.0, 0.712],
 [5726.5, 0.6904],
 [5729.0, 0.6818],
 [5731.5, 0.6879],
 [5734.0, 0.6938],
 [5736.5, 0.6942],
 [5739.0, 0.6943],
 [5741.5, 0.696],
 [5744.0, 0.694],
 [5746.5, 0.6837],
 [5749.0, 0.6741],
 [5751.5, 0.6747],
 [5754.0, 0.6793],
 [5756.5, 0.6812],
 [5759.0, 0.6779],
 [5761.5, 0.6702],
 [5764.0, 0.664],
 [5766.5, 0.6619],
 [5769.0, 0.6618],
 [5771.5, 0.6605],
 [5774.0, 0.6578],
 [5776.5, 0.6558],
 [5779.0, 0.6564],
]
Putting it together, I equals 0.6879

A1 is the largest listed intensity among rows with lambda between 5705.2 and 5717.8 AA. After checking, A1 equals 0.7127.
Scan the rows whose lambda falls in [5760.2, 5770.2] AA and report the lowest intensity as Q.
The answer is 0.6618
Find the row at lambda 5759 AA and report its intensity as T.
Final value 0.6779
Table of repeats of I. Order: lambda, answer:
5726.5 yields 0.6904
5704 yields 0.7162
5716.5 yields 0.7127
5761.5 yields 0.6702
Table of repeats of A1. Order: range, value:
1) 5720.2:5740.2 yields 0.7256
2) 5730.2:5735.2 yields 0.6938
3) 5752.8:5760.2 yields 0.6812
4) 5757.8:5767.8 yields 0.6779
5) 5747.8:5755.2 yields 0.6793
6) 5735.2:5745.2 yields 0.696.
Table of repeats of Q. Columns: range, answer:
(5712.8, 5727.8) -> 0.6904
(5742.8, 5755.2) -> 0.6741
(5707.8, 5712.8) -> 0.7037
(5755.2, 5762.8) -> 0.6702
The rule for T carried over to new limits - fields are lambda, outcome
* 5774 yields 0.6578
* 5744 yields 0.694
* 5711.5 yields 0.705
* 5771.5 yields 0.6605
